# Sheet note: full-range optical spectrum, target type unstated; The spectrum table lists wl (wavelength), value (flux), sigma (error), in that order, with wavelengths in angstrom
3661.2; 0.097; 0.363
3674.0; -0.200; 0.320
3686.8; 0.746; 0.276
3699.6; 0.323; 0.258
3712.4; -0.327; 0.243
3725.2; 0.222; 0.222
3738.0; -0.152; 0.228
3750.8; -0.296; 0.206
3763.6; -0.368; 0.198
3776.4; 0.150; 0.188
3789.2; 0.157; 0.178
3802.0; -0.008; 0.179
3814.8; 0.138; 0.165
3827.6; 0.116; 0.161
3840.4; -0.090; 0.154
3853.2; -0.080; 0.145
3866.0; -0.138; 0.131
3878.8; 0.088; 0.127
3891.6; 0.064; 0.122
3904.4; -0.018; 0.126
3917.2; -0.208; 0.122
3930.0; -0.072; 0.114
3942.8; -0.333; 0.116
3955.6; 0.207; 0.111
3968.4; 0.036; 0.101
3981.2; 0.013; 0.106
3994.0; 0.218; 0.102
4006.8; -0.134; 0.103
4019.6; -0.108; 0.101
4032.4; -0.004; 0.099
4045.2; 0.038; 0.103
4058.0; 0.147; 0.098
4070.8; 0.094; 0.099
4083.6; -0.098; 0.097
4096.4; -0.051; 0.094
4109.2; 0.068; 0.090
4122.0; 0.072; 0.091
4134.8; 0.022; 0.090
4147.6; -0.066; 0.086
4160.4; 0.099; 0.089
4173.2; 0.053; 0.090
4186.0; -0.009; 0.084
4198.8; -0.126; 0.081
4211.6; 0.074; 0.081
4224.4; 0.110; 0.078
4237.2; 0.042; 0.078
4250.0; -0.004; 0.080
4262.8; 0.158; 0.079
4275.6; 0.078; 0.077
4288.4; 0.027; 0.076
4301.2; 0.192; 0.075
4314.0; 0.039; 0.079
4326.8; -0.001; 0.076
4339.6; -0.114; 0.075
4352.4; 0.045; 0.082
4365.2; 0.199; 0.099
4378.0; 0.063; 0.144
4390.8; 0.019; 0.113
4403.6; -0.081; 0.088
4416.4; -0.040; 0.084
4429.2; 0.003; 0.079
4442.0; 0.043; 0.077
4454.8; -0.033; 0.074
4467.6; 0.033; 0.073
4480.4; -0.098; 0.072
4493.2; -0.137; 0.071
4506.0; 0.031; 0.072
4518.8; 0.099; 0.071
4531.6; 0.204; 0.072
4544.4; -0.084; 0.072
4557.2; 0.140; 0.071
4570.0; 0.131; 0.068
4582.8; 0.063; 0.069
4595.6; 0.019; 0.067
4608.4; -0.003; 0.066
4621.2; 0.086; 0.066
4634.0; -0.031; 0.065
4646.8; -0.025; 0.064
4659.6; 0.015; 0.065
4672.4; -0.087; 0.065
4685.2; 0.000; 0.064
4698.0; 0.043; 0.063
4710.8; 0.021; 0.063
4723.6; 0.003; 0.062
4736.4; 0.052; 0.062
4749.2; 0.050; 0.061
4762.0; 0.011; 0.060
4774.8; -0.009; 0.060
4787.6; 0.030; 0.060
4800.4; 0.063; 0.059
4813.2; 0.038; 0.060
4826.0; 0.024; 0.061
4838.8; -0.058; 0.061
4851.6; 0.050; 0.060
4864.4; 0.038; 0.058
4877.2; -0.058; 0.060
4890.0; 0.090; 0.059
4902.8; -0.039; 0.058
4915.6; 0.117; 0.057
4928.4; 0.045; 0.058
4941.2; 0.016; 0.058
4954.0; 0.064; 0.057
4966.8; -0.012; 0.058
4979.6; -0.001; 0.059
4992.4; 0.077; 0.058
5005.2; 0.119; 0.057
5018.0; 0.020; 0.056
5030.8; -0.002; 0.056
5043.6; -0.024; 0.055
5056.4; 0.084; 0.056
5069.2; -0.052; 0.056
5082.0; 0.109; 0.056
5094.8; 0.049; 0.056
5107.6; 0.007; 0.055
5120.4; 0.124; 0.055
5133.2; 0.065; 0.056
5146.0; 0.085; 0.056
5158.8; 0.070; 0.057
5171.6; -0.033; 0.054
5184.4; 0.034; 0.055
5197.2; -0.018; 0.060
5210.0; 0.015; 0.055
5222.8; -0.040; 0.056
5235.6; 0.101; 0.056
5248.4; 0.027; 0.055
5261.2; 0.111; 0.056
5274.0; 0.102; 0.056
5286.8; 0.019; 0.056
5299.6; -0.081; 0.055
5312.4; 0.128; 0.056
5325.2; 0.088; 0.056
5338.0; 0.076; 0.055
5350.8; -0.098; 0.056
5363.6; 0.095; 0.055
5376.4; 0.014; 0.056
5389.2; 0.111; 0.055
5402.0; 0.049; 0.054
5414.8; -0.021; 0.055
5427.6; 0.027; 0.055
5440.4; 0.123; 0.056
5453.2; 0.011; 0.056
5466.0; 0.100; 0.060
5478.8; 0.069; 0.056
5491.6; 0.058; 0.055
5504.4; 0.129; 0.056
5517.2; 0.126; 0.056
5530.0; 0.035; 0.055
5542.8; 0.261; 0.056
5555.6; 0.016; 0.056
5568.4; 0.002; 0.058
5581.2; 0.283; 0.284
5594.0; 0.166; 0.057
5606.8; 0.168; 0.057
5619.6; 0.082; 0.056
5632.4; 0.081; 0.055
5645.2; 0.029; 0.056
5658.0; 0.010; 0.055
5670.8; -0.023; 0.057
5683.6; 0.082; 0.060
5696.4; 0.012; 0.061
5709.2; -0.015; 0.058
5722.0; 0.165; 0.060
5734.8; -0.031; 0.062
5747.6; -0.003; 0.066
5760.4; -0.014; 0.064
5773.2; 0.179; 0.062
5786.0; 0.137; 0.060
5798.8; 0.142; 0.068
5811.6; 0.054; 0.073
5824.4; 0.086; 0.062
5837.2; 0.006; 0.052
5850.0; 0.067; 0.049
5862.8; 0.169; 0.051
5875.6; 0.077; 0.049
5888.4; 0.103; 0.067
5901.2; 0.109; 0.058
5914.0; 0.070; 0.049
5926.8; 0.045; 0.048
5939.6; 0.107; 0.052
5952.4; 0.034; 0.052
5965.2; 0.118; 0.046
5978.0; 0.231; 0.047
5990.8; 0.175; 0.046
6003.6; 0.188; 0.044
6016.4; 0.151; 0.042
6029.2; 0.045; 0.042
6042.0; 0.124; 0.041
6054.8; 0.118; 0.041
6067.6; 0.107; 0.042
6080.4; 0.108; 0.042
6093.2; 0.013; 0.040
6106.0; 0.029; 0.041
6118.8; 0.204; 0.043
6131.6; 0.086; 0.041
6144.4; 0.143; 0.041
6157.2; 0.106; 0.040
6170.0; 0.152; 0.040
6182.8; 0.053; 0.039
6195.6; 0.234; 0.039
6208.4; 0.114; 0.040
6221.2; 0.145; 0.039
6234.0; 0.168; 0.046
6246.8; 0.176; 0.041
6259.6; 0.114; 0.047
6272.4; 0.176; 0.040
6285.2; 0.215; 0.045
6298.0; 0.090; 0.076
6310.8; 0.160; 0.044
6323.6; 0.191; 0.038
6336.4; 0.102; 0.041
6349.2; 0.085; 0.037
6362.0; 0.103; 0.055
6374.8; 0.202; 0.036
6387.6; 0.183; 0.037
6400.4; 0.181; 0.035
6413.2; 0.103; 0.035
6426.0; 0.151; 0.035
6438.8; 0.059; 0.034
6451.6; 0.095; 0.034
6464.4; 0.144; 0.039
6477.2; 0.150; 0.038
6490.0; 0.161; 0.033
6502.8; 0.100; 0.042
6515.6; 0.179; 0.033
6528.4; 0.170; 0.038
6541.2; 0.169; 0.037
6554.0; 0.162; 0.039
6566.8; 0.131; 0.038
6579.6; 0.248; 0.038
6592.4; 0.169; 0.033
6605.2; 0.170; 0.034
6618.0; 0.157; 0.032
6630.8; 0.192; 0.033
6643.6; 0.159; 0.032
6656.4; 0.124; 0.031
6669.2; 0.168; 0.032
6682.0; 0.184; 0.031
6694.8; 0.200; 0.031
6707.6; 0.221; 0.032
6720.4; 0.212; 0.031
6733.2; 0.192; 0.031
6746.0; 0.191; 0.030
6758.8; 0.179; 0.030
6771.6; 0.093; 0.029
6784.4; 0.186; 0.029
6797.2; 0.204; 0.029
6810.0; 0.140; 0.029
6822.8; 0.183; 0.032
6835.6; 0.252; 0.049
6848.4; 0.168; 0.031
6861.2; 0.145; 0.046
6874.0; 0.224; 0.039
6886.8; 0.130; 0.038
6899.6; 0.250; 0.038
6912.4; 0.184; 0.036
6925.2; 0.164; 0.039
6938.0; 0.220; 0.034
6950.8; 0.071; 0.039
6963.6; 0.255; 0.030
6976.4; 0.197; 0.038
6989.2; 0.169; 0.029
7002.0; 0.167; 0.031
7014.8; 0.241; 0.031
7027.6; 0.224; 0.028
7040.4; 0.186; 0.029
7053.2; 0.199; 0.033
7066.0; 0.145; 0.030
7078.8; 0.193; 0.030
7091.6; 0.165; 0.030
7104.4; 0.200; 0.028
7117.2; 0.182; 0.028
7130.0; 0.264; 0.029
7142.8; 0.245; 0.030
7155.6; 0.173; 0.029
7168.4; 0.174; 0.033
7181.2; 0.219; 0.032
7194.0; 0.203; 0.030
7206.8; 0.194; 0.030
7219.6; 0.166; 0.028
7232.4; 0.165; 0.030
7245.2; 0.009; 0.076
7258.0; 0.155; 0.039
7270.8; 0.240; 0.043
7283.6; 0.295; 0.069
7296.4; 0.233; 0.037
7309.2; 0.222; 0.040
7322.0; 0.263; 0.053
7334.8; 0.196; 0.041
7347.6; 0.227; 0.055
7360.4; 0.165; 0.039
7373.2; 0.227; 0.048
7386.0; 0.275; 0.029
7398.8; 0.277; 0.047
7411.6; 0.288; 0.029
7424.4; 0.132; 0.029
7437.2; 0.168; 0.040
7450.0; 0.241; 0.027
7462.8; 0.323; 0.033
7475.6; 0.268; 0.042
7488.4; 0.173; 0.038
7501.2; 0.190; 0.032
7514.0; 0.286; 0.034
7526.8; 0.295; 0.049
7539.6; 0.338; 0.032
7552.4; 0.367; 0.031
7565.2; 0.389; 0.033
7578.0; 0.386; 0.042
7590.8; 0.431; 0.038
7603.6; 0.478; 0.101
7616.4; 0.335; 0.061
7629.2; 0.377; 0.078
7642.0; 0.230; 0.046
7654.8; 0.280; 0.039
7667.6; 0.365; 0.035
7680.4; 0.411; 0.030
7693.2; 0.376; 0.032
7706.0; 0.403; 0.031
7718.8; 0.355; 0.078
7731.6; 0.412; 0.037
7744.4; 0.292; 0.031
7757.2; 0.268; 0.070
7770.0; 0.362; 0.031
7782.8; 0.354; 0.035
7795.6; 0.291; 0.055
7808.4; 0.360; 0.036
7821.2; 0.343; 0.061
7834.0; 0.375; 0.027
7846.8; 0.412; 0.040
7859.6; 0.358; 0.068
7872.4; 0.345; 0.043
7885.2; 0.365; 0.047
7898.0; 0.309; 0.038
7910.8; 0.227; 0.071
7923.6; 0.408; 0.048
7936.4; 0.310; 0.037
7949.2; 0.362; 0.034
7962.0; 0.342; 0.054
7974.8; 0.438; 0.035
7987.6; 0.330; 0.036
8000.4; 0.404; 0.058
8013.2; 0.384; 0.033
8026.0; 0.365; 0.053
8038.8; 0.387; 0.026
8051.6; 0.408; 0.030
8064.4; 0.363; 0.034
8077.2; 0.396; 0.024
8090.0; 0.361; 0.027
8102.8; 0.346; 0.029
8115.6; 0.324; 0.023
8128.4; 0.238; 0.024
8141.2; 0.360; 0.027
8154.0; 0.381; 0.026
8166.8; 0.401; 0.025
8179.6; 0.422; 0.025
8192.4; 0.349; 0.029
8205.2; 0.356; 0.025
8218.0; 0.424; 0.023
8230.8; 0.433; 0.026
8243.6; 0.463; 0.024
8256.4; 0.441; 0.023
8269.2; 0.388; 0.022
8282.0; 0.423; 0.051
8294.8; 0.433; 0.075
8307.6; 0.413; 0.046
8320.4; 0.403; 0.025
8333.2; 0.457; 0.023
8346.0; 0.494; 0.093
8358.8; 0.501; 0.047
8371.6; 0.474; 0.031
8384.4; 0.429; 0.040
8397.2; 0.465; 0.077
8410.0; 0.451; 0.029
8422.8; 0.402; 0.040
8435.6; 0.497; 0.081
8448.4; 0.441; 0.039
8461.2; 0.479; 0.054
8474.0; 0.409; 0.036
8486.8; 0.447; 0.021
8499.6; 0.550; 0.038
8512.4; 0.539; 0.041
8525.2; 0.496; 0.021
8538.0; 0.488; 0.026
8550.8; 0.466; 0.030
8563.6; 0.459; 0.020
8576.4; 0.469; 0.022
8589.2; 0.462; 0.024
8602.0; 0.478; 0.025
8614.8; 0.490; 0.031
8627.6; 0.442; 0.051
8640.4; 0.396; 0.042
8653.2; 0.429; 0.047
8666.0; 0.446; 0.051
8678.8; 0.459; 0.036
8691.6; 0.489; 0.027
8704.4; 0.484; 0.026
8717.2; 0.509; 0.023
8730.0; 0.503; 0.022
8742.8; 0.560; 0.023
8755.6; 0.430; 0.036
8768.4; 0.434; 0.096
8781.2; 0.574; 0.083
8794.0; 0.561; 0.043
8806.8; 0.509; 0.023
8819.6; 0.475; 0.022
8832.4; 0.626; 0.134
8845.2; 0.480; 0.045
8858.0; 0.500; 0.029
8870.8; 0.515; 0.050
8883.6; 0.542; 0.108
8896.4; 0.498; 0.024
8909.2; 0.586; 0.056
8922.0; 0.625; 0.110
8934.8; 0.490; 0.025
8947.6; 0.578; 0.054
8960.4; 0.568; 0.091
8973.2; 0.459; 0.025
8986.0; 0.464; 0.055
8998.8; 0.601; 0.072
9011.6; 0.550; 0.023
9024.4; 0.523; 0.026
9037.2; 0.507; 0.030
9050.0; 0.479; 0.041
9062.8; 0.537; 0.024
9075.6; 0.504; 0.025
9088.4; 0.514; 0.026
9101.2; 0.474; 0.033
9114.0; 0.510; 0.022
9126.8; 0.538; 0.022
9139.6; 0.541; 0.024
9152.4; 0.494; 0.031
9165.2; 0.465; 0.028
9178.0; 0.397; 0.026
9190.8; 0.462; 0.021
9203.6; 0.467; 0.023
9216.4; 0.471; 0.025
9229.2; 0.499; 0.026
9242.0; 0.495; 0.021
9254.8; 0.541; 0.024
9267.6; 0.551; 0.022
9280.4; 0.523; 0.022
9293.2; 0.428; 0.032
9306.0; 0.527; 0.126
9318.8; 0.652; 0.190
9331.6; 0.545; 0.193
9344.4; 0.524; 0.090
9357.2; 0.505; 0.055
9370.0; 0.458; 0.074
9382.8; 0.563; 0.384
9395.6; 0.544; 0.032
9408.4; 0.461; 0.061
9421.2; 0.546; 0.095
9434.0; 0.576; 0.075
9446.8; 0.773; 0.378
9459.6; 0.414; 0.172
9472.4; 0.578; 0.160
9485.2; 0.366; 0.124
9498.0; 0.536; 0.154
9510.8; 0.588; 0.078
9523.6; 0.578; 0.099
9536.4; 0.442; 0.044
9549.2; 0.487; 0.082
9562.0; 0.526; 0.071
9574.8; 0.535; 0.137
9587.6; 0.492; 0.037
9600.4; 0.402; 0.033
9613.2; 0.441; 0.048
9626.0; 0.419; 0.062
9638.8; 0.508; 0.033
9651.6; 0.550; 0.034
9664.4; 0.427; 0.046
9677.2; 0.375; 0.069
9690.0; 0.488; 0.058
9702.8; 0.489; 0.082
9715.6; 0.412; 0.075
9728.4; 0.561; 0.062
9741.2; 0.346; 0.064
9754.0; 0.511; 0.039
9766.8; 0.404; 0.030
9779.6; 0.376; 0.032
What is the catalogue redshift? 0.89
